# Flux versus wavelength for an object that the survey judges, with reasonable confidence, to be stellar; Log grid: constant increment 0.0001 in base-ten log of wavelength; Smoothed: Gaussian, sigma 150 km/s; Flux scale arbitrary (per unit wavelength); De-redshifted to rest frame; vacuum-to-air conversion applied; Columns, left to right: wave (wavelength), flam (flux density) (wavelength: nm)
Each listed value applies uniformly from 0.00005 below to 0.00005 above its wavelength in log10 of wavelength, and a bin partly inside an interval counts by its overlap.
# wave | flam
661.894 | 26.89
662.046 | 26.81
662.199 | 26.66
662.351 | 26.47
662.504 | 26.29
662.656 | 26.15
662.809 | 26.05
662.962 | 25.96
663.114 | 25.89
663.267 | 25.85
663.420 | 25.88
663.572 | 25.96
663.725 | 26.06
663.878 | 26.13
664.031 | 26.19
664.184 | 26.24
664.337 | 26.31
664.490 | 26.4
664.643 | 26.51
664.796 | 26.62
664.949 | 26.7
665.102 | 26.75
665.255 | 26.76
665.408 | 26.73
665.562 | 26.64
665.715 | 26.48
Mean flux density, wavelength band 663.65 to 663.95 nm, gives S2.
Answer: 26.1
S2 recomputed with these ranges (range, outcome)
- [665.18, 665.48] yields 26.8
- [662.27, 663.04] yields 26.2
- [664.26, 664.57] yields 26.4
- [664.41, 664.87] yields 26.5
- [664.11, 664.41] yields 26.3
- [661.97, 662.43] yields 26.6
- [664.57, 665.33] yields 26.7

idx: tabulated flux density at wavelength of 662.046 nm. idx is 26.81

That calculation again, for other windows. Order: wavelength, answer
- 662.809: 26.05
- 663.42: 25.88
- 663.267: 25.85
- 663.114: 25.89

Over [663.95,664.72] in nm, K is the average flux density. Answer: 26.3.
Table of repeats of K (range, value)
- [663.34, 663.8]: 26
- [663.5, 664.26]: 26.1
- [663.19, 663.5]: 25.9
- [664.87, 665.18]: 26.8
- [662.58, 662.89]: 26.1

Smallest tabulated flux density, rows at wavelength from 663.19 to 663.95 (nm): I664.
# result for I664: 25.85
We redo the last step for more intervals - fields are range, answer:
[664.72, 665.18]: 26.62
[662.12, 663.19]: 25.89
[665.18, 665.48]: 26.73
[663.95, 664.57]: 26.19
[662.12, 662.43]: 26.47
